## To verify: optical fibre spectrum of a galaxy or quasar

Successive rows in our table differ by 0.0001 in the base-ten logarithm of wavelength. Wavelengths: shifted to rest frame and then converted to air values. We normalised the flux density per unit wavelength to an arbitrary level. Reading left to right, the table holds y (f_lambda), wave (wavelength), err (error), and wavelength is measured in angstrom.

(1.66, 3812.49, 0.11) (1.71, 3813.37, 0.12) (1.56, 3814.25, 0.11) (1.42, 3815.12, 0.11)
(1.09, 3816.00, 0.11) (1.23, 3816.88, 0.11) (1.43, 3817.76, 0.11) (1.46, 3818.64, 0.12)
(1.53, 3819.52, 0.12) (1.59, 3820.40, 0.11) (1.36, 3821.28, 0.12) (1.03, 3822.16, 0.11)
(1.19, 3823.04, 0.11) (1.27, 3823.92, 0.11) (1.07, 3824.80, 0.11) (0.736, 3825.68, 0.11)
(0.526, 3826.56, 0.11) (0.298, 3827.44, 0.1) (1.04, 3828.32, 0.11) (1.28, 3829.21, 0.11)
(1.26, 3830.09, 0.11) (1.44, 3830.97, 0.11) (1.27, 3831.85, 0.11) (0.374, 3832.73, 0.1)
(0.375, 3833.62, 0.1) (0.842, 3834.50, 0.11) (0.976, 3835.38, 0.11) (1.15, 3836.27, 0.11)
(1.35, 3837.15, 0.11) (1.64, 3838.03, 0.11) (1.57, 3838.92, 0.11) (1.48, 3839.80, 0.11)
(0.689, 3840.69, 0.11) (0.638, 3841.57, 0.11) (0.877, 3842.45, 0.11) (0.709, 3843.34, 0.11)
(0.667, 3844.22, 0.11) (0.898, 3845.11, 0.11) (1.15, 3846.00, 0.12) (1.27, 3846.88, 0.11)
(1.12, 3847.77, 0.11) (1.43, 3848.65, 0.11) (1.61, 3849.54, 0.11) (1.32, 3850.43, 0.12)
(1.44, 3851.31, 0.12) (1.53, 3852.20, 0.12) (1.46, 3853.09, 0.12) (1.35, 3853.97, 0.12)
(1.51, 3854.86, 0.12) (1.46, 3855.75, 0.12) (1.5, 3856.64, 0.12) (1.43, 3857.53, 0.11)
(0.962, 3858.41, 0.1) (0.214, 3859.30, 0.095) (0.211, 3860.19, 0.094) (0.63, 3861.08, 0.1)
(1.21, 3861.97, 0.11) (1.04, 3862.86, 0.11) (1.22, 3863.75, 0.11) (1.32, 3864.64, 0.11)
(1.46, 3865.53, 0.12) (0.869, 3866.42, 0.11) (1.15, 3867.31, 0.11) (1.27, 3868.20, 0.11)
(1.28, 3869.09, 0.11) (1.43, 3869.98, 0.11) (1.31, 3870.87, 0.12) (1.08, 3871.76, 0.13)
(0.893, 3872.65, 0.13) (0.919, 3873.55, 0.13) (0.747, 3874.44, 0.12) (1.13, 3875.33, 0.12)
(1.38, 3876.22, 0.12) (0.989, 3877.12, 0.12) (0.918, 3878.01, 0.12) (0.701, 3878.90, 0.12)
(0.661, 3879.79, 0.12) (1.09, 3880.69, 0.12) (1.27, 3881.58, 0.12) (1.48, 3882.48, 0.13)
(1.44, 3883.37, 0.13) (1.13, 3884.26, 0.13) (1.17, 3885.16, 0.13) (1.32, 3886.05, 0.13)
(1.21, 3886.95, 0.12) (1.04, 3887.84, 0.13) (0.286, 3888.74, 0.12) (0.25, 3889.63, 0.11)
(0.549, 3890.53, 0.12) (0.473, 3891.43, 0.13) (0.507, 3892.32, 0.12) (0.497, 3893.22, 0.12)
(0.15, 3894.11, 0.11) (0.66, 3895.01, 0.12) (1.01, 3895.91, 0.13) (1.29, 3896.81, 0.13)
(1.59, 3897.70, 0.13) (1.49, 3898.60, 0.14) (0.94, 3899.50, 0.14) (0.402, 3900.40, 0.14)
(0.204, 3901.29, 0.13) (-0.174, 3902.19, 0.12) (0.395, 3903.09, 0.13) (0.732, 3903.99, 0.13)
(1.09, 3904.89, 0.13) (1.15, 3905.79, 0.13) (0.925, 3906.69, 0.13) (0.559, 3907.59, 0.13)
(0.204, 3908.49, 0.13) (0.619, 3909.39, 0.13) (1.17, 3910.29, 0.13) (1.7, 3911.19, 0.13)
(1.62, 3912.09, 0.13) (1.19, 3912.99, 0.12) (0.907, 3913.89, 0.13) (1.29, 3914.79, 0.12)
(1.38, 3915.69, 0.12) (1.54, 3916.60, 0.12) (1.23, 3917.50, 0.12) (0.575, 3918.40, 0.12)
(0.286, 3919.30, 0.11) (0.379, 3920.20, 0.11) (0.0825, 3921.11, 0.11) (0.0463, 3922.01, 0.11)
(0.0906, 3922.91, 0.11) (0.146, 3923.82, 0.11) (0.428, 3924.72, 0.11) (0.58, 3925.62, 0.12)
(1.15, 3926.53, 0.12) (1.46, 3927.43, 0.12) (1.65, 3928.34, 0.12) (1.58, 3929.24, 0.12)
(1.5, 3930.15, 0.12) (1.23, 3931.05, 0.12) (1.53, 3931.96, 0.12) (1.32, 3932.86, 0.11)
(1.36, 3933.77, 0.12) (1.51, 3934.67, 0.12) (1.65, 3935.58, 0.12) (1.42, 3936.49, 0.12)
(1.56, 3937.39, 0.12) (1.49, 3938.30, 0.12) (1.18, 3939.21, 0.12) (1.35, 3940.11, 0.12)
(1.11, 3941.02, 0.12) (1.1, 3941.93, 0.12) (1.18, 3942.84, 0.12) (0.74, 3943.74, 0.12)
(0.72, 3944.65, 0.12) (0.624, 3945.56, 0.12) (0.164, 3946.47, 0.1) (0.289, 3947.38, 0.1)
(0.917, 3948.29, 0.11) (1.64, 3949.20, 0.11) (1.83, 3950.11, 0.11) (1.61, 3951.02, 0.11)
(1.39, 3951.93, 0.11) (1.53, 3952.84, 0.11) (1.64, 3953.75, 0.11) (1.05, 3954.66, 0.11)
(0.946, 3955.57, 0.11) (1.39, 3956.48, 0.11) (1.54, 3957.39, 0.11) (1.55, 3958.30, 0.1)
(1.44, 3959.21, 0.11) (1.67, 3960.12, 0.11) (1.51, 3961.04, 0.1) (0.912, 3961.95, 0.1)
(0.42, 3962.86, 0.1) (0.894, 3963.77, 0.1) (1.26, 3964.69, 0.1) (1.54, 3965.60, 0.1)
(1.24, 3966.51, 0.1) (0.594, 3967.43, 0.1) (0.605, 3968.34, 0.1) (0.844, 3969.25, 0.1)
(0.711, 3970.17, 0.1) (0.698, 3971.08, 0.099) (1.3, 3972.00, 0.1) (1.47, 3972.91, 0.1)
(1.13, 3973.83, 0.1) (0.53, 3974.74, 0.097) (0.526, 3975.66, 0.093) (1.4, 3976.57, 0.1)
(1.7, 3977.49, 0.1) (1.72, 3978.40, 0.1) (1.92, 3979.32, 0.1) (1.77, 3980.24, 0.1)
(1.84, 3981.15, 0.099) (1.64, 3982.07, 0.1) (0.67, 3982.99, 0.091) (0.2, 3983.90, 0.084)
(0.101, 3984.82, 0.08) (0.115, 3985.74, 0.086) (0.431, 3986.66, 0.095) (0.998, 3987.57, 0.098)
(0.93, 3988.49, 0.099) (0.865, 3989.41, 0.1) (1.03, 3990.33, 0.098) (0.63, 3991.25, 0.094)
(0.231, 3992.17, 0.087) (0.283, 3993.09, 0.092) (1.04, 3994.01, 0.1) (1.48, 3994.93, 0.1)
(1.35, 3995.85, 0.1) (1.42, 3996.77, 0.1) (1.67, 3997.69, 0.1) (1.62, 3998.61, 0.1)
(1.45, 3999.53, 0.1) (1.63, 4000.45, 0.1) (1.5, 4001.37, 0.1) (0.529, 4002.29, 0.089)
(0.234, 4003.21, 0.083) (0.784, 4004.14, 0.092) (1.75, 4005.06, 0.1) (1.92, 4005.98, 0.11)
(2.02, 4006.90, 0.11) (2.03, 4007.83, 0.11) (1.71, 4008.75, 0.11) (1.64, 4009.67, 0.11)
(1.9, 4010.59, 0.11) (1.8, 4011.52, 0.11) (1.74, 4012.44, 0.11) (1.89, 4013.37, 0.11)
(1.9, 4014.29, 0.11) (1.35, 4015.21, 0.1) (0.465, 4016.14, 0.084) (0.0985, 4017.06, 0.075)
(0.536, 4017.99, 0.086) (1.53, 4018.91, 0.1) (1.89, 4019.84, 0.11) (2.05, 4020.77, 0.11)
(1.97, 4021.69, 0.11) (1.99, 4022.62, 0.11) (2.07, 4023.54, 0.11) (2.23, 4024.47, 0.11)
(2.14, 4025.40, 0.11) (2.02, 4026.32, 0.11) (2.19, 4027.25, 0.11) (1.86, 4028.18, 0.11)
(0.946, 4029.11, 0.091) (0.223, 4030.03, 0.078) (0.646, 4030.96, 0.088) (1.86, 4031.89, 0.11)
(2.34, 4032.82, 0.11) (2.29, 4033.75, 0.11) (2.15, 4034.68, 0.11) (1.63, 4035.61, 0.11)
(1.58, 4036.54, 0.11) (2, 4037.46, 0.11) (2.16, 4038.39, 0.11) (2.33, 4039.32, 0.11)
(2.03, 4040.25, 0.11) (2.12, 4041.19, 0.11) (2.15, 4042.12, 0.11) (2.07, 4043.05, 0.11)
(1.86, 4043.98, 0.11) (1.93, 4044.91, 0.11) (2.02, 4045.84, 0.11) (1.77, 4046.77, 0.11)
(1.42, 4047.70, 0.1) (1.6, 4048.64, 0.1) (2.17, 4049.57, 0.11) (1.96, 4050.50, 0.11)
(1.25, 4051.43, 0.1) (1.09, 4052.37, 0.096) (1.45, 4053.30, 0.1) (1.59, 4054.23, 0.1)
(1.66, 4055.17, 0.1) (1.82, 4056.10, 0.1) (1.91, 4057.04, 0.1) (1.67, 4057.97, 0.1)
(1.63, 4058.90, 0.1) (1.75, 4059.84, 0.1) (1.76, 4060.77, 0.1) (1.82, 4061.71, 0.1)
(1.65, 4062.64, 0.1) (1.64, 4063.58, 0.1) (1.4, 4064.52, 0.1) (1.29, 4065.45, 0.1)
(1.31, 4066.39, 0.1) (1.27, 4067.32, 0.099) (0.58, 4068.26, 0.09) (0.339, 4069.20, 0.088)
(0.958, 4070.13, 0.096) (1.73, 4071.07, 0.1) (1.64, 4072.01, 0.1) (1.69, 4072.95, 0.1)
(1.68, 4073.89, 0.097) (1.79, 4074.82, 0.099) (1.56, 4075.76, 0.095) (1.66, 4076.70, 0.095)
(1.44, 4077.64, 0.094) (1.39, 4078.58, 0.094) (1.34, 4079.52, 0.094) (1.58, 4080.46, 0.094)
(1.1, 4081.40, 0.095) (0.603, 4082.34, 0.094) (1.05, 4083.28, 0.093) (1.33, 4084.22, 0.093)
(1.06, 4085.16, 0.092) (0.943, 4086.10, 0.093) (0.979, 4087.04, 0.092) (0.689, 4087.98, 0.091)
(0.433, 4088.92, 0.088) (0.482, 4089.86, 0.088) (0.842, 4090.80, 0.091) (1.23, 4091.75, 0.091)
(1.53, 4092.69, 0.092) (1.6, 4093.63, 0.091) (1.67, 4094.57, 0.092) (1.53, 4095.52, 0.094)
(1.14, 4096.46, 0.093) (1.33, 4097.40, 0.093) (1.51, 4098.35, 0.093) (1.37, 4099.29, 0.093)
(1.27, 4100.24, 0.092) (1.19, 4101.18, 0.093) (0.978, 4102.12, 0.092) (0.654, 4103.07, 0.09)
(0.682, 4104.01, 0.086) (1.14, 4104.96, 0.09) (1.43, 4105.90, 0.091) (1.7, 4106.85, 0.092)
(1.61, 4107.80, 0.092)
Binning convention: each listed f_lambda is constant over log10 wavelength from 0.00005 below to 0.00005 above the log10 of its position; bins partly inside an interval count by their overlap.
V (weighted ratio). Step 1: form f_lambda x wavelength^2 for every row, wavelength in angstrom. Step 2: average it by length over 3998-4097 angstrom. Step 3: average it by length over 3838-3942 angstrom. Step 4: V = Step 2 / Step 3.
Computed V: 1.60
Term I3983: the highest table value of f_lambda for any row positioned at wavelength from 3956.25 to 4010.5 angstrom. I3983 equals 2.03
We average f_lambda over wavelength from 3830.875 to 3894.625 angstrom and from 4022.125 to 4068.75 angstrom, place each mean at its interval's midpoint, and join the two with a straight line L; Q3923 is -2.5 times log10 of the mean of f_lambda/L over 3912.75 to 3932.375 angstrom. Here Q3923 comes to 0.35 mag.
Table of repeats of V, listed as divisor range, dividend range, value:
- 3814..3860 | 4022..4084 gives 1.58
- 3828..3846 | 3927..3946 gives 1.33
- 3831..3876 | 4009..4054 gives 1.69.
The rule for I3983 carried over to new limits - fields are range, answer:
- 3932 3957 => 1.83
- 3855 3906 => 1.59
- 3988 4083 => 2.34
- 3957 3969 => 1.67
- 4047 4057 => 2.17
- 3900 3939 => 1.7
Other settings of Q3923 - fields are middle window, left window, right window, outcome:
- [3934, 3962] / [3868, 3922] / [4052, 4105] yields -0.22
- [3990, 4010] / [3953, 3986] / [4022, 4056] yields 0.13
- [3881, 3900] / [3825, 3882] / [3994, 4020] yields 0.23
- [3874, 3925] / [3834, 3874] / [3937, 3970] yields 0.34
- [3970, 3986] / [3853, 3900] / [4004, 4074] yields 0.27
